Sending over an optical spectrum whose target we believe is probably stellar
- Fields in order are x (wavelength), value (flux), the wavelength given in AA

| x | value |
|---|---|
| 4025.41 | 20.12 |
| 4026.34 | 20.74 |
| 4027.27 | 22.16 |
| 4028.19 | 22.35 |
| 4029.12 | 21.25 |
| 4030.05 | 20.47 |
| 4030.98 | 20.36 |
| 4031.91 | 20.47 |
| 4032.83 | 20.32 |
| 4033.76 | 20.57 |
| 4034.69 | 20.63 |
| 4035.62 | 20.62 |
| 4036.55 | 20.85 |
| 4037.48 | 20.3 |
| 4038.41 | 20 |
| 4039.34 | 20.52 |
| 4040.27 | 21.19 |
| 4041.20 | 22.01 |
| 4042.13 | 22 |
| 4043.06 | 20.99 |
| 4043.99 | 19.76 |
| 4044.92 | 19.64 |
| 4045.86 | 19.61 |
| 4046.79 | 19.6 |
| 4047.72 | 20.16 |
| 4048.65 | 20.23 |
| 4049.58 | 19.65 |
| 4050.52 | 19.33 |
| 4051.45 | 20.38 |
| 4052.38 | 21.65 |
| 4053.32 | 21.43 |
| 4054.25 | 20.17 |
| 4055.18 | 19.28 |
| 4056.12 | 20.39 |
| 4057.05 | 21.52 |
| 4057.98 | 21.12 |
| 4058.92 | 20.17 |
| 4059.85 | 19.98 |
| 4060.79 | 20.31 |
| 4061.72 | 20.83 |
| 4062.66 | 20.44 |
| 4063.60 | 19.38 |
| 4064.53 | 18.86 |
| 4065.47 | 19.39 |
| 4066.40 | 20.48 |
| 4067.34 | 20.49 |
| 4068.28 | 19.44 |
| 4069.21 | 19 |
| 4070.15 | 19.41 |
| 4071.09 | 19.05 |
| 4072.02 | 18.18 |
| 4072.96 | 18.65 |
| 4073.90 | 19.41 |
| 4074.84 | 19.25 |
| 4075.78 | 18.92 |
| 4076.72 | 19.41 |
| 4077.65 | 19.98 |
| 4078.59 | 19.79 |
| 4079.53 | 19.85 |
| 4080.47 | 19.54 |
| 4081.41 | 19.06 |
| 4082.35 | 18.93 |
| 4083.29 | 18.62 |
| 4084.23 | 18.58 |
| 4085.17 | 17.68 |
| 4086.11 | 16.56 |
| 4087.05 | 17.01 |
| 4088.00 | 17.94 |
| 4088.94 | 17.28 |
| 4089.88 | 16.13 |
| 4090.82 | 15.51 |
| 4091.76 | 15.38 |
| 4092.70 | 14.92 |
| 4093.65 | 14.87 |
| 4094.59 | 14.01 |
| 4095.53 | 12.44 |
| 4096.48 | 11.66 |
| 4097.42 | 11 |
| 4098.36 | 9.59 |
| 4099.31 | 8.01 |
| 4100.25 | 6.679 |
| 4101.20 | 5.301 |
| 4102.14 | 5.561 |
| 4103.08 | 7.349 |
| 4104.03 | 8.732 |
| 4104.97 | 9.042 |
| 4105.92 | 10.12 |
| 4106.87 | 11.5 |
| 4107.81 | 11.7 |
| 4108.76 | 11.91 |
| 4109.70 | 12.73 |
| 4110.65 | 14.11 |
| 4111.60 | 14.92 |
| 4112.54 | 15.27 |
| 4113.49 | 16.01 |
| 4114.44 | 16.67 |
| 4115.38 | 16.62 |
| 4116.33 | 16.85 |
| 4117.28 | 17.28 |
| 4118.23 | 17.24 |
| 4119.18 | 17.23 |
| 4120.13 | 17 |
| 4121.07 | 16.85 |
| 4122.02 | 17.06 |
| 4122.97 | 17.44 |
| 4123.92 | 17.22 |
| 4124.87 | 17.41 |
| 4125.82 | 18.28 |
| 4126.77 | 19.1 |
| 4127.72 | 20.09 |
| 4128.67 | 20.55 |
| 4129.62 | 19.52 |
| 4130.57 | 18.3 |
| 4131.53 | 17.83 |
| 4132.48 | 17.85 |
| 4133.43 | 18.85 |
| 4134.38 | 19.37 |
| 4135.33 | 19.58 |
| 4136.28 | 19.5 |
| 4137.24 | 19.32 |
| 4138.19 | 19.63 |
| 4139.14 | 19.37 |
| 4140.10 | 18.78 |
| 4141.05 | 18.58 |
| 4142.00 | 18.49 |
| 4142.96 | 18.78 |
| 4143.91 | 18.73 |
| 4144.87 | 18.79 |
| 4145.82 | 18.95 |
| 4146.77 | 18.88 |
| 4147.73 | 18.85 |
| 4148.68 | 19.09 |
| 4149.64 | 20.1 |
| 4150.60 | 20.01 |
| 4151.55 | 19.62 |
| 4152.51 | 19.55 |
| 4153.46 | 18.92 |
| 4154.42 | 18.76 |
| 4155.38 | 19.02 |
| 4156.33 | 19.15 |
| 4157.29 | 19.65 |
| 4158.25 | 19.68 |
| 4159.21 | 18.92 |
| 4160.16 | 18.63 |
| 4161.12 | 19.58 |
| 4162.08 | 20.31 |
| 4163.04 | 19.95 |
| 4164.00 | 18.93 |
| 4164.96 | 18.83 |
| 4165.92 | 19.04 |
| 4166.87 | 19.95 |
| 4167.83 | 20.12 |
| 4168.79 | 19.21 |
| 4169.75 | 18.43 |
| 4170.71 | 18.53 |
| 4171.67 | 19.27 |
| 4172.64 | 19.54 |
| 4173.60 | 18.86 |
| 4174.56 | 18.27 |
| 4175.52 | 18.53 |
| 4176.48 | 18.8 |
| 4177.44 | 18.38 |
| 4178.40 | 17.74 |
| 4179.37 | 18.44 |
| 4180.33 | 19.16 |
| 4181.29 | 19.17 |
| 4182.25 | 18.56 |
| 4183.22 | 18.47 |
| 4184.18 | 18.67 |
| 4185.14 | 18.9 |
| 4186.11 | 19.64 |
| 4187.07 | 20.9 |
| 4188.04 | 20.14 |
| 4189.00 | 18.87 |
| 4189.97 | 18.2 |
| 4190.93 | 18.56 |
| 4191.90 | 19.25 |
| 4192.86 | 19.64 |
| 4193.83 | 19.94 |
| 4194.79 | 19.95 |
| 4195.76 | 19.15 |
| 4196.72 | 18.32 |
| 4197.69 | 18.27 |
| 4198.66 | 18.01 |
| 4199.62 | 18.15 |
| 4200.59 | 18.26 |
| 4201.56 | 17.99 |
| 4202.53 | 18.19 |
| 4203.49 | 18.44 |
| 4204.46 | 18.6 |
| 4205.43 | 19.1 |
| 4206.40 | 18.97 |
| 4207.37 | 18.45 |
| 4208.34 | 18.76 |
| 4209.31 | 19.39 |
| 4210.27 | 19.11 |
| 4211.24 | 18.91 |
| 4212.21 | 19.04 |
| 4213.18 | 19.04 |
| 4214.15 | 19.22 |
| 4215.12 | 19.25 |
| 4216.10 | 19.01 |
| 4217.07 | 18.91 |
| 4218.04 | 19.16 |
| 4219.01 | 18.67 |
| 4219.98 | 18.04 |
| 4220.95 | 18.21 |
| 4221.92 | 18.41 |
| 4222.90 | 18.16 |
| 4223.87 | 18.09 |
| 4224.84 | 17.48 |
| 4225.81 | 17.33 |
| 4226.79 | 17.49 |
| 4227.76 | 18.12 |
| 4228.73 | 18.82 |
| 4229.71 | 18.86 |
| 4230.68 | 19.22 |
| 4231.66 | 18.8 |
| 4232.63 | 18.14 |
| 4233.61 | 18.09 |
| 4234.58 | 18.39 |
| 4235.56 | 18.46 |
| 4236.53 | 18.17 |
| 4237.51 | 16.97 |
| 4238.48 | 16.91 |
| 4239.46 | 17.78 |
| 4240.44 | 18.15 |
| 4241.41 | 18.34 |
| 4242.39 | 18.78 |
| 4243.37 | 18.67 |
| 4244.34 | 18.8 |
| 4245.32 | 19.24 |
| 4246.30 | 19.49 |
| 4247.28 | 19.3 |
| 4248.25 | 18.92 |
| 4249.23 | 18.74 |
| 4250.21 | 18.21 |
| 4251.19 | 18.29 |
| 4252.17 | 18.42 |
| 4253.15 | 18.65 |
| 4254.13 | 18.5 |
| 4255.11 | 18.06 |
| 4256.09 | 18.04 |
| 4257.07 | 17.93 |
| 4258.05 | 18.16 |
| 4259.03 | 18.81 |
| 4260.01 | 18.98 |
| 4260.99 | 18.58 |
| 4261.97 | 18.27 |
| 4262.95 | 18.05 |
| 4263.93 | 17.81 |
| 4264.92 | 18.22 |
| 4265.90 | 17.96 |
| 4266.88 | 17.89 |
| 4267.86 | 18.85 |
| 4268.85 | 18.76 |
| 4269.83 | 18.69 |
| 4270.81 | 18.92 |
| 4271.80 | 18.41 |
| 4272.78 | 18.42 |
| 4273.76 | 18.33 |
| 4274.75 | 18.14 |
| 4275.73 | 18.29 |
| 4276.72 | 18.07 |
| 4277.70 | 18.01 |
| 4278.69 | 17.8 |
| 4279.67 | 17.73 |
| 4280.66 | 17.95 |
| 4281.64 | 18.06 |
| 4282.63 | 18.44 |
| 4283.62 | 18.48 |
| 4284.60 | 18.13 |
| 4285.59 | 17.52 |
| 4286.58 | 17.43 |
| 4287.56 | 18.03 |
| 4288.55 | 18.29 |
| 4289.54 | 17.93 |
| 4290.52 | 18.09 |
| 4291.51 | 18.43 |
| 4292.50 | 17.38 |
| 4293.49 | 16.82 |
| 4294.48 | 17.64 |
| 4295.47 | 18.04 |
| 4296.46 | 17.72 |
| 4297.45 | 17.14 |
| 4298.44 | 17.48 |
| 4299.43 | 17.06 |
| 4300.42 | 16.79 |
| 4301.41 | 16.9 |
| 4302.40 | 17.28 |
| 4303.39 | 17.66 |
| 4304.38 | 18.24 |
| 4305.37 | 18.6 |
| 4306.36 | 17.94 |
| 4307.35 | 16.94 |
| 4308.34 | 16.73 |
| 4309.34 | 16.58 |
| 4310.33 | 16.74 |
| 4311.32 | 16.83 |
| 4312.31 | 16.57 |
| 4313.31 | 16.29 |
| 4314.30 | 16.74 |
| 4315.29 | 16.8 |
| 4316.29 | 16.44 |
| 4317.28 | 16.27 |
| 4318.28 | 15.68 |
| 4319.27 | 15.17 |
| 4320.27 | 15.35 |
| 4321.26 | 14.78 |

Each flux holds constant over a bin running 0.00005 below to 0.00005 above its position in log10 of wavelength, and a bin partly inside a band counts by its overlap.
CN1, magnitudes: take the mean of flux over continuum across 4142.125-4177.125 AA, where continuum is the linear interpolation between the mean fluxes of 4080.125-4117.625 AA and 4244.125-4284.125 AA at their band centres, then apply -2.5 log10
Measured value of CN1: -0.23 mag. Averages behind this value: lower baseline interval 13.8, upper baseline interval 18.4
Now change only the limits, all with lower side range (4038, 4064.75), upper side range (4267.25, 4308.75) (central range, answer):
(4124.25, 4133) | 0.047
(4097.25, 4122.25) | 0.482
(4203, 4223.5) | -0.007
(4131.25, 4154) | 0.020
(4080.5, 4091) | 0.133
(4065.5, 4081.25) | 0.040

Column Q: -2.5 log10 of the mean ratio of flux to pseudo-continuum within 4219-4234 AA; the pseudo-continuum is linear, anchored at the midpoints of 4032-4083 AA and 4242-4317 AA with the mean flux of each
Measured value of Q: 0.01 mag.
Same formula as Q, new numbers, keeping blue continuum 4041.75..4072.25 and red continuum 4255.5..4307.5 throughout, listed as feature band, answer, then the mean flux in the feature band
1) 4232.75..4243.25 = 0.023 mag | 18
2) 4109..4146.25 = 0.093 mag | 17.8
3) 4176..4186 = 0.015 mag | 18.7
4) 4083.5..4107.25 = 0.490 mag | 12.6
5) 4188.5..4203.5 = 0.004 mag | 18.7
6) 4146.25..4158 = -0.006 mag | 19.3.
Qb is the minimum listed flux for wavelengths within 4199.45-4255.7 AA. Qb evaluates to 16.91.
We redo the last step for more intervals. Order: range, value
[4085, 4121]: 5.301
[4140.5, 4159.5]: 18.49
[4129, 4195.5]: 17.74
